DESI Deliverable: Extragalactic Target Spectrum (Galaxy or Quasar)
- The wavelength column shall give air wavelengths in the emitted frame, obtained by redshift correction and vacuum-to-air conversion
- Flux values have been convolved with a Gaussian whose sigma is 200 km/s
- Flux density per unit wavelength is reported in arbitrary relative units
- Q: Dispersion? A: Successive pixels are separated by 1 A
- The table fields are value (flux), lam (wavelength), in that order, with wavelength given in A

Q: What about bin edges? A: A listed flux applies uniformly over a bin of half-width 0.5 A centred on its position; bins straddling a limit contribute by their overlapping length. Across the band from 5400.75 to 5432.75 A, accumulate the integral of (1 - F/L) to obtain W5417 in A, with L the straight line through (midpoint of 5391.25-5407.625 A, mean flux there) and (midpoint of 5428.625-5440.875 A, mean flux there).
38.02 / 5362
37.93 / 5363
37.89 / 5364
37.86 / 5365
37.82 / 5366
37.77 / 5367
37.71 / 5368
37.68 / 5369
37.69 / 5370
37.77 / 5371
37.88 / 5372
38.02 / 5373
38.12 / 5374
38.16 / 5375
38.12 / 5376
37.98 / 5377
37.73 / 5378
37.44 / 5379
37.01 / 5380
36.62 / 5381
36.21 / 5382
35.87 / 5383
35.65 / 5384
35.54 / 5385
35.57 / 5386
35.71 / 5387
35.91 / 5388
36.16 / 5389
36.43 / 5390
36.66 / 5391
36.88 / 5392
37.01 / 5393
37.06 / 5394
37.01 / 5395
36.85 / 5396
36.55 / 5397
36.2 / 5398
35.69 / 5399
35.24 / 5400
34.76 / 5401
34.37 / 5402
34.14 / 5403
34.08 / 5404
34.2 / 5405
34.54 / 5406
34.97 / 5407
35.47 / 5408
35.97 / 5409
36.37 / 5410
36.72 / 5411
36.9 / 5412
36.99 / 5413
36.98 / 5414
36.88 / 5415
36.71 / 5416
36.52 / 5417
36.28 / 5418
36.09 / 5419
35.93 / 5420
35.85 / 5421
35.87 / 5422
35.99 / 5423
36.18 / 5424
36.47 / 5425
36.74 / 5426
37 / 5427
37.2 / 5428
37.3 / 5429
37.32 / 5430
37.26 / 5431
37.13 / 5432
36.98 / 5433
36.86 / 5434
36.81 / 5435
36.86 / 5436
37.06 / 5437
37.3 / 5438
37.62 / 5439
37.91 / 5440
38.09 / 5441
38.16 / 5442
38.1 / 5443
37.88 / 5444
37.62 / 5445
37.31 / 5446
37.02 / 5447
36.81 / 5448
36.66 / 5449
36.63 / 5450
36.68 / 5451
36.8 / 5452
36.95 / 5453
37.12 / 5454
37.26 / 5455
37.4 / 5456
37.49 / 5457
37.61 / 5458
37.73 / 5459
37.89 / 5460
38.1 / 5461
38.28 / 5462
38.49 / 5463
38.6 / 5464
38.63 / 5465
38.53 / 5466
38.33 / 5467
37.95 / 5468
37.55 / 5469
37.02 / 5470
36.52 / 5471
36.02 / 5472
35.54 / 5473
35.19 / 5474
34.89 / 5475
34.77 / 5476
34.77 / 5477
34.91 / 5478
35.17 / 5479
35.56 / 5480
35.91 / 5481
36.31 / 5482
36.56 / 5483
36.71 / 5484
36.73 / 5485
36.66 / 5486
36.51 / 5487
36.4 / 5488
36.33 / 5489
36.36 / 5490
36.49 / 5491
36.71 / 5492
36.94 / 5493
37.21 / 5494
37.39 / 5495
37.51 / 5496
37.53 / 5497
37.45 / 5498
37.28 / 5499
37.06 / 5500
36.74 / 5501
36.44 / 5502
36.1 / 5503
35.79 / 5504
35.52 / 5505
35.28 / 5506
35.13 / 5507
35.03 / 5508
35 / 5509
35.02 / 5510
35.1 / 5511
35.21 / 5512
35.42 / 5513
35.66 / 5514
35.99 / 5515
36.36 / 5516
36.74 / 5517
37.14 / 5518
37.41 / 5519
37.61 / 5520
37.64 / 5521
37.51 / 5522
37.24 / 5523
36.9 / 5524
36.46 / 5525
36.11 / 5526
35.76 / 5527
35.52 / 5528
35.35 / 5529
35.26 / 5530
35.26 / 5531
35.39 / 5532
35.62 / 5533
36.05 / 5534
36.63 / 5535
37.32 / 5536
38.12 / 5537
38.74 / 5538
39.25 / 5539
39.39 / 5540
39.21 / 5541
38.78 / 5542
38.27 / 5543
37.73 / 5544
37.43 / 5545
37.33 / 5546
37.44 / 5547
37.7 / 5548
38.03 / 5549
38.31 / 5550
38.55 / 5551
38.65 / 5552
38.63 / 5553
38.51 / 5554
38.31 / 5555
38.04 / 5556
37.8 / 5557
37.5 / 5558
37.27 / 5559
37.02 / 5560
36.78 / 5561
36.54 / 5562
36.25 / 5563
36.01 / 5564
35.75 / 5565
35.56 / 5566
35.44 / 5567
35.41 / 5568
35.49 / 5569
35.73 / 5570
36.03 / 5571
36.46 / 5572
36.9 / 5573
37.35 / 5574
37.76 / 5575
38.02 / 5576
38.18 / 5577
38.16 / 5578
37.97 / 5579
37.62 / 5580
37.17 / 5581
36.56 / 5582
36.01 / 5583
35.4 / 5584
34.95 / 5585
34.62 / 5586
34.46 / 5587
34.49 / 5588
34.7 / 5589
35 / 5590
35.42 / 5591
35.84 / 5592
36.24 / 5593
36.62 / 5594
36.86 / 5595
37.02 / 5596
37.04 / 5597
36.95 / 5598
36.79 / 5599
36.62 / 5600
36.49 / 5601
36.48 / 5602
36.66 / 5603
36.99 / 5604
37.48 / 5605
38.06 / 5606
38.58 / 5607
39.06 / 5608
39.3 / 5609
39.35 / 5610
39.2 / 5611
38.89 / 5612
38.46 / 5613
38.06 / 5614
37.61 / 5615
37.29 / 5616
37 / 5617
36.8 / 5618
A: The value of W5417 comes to 0.3 A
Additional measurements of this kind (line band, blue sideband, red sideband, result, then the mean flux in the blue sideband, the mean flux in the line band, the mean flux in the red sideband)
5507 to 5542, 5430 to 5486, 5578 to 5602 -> 0.0 A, 37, 36.6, 36.2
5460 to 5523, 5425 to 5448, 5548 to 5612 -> 1.1 A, 37.3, 36.5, 36.9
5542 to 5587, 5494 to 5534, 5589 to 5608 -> -0.6 A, 36.2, 37.1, 36.7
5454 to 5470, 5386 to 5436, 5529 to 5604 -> -0.7 A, 36.2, 37.9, 36.9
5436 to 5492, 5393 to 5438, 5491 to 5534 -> -1.1 A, 36.3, 37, 36.3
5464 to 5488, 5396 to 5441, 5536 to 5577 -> 0.2 A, 36.3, 36.4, 37.4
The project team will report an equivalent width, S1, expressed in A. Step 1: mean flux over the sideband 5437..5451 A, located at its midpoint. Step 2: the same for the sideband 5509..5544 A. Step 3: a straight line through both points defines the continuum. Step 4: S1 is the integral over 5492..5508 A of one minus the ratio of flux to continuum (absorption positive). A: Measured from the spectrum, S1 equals 0.2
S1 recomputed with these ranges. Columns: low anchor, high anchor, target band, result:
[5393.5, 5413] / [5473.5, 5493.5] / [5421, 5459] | -1.4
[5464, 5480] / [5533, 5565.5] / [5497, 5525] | 0.6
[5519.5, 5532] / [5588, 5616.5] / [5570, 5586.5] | 0.1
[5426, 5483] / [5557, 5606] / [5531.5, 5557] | -0.9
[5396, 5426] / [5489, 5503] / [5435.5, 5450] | -0.5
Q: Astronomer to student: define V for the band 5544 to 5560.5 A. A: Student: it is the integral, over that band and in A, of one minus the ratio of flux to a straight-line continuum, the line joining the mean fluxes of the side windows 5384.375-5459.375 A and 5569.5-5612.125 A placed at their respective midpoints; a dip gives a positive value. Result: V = -0.50 A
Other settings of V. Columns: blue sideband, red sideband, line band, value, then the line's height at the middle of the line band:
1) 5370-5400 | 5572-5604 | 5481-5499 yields -0.08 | 36.6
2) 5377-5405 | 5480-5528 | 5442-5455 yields -0.33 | 36.3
